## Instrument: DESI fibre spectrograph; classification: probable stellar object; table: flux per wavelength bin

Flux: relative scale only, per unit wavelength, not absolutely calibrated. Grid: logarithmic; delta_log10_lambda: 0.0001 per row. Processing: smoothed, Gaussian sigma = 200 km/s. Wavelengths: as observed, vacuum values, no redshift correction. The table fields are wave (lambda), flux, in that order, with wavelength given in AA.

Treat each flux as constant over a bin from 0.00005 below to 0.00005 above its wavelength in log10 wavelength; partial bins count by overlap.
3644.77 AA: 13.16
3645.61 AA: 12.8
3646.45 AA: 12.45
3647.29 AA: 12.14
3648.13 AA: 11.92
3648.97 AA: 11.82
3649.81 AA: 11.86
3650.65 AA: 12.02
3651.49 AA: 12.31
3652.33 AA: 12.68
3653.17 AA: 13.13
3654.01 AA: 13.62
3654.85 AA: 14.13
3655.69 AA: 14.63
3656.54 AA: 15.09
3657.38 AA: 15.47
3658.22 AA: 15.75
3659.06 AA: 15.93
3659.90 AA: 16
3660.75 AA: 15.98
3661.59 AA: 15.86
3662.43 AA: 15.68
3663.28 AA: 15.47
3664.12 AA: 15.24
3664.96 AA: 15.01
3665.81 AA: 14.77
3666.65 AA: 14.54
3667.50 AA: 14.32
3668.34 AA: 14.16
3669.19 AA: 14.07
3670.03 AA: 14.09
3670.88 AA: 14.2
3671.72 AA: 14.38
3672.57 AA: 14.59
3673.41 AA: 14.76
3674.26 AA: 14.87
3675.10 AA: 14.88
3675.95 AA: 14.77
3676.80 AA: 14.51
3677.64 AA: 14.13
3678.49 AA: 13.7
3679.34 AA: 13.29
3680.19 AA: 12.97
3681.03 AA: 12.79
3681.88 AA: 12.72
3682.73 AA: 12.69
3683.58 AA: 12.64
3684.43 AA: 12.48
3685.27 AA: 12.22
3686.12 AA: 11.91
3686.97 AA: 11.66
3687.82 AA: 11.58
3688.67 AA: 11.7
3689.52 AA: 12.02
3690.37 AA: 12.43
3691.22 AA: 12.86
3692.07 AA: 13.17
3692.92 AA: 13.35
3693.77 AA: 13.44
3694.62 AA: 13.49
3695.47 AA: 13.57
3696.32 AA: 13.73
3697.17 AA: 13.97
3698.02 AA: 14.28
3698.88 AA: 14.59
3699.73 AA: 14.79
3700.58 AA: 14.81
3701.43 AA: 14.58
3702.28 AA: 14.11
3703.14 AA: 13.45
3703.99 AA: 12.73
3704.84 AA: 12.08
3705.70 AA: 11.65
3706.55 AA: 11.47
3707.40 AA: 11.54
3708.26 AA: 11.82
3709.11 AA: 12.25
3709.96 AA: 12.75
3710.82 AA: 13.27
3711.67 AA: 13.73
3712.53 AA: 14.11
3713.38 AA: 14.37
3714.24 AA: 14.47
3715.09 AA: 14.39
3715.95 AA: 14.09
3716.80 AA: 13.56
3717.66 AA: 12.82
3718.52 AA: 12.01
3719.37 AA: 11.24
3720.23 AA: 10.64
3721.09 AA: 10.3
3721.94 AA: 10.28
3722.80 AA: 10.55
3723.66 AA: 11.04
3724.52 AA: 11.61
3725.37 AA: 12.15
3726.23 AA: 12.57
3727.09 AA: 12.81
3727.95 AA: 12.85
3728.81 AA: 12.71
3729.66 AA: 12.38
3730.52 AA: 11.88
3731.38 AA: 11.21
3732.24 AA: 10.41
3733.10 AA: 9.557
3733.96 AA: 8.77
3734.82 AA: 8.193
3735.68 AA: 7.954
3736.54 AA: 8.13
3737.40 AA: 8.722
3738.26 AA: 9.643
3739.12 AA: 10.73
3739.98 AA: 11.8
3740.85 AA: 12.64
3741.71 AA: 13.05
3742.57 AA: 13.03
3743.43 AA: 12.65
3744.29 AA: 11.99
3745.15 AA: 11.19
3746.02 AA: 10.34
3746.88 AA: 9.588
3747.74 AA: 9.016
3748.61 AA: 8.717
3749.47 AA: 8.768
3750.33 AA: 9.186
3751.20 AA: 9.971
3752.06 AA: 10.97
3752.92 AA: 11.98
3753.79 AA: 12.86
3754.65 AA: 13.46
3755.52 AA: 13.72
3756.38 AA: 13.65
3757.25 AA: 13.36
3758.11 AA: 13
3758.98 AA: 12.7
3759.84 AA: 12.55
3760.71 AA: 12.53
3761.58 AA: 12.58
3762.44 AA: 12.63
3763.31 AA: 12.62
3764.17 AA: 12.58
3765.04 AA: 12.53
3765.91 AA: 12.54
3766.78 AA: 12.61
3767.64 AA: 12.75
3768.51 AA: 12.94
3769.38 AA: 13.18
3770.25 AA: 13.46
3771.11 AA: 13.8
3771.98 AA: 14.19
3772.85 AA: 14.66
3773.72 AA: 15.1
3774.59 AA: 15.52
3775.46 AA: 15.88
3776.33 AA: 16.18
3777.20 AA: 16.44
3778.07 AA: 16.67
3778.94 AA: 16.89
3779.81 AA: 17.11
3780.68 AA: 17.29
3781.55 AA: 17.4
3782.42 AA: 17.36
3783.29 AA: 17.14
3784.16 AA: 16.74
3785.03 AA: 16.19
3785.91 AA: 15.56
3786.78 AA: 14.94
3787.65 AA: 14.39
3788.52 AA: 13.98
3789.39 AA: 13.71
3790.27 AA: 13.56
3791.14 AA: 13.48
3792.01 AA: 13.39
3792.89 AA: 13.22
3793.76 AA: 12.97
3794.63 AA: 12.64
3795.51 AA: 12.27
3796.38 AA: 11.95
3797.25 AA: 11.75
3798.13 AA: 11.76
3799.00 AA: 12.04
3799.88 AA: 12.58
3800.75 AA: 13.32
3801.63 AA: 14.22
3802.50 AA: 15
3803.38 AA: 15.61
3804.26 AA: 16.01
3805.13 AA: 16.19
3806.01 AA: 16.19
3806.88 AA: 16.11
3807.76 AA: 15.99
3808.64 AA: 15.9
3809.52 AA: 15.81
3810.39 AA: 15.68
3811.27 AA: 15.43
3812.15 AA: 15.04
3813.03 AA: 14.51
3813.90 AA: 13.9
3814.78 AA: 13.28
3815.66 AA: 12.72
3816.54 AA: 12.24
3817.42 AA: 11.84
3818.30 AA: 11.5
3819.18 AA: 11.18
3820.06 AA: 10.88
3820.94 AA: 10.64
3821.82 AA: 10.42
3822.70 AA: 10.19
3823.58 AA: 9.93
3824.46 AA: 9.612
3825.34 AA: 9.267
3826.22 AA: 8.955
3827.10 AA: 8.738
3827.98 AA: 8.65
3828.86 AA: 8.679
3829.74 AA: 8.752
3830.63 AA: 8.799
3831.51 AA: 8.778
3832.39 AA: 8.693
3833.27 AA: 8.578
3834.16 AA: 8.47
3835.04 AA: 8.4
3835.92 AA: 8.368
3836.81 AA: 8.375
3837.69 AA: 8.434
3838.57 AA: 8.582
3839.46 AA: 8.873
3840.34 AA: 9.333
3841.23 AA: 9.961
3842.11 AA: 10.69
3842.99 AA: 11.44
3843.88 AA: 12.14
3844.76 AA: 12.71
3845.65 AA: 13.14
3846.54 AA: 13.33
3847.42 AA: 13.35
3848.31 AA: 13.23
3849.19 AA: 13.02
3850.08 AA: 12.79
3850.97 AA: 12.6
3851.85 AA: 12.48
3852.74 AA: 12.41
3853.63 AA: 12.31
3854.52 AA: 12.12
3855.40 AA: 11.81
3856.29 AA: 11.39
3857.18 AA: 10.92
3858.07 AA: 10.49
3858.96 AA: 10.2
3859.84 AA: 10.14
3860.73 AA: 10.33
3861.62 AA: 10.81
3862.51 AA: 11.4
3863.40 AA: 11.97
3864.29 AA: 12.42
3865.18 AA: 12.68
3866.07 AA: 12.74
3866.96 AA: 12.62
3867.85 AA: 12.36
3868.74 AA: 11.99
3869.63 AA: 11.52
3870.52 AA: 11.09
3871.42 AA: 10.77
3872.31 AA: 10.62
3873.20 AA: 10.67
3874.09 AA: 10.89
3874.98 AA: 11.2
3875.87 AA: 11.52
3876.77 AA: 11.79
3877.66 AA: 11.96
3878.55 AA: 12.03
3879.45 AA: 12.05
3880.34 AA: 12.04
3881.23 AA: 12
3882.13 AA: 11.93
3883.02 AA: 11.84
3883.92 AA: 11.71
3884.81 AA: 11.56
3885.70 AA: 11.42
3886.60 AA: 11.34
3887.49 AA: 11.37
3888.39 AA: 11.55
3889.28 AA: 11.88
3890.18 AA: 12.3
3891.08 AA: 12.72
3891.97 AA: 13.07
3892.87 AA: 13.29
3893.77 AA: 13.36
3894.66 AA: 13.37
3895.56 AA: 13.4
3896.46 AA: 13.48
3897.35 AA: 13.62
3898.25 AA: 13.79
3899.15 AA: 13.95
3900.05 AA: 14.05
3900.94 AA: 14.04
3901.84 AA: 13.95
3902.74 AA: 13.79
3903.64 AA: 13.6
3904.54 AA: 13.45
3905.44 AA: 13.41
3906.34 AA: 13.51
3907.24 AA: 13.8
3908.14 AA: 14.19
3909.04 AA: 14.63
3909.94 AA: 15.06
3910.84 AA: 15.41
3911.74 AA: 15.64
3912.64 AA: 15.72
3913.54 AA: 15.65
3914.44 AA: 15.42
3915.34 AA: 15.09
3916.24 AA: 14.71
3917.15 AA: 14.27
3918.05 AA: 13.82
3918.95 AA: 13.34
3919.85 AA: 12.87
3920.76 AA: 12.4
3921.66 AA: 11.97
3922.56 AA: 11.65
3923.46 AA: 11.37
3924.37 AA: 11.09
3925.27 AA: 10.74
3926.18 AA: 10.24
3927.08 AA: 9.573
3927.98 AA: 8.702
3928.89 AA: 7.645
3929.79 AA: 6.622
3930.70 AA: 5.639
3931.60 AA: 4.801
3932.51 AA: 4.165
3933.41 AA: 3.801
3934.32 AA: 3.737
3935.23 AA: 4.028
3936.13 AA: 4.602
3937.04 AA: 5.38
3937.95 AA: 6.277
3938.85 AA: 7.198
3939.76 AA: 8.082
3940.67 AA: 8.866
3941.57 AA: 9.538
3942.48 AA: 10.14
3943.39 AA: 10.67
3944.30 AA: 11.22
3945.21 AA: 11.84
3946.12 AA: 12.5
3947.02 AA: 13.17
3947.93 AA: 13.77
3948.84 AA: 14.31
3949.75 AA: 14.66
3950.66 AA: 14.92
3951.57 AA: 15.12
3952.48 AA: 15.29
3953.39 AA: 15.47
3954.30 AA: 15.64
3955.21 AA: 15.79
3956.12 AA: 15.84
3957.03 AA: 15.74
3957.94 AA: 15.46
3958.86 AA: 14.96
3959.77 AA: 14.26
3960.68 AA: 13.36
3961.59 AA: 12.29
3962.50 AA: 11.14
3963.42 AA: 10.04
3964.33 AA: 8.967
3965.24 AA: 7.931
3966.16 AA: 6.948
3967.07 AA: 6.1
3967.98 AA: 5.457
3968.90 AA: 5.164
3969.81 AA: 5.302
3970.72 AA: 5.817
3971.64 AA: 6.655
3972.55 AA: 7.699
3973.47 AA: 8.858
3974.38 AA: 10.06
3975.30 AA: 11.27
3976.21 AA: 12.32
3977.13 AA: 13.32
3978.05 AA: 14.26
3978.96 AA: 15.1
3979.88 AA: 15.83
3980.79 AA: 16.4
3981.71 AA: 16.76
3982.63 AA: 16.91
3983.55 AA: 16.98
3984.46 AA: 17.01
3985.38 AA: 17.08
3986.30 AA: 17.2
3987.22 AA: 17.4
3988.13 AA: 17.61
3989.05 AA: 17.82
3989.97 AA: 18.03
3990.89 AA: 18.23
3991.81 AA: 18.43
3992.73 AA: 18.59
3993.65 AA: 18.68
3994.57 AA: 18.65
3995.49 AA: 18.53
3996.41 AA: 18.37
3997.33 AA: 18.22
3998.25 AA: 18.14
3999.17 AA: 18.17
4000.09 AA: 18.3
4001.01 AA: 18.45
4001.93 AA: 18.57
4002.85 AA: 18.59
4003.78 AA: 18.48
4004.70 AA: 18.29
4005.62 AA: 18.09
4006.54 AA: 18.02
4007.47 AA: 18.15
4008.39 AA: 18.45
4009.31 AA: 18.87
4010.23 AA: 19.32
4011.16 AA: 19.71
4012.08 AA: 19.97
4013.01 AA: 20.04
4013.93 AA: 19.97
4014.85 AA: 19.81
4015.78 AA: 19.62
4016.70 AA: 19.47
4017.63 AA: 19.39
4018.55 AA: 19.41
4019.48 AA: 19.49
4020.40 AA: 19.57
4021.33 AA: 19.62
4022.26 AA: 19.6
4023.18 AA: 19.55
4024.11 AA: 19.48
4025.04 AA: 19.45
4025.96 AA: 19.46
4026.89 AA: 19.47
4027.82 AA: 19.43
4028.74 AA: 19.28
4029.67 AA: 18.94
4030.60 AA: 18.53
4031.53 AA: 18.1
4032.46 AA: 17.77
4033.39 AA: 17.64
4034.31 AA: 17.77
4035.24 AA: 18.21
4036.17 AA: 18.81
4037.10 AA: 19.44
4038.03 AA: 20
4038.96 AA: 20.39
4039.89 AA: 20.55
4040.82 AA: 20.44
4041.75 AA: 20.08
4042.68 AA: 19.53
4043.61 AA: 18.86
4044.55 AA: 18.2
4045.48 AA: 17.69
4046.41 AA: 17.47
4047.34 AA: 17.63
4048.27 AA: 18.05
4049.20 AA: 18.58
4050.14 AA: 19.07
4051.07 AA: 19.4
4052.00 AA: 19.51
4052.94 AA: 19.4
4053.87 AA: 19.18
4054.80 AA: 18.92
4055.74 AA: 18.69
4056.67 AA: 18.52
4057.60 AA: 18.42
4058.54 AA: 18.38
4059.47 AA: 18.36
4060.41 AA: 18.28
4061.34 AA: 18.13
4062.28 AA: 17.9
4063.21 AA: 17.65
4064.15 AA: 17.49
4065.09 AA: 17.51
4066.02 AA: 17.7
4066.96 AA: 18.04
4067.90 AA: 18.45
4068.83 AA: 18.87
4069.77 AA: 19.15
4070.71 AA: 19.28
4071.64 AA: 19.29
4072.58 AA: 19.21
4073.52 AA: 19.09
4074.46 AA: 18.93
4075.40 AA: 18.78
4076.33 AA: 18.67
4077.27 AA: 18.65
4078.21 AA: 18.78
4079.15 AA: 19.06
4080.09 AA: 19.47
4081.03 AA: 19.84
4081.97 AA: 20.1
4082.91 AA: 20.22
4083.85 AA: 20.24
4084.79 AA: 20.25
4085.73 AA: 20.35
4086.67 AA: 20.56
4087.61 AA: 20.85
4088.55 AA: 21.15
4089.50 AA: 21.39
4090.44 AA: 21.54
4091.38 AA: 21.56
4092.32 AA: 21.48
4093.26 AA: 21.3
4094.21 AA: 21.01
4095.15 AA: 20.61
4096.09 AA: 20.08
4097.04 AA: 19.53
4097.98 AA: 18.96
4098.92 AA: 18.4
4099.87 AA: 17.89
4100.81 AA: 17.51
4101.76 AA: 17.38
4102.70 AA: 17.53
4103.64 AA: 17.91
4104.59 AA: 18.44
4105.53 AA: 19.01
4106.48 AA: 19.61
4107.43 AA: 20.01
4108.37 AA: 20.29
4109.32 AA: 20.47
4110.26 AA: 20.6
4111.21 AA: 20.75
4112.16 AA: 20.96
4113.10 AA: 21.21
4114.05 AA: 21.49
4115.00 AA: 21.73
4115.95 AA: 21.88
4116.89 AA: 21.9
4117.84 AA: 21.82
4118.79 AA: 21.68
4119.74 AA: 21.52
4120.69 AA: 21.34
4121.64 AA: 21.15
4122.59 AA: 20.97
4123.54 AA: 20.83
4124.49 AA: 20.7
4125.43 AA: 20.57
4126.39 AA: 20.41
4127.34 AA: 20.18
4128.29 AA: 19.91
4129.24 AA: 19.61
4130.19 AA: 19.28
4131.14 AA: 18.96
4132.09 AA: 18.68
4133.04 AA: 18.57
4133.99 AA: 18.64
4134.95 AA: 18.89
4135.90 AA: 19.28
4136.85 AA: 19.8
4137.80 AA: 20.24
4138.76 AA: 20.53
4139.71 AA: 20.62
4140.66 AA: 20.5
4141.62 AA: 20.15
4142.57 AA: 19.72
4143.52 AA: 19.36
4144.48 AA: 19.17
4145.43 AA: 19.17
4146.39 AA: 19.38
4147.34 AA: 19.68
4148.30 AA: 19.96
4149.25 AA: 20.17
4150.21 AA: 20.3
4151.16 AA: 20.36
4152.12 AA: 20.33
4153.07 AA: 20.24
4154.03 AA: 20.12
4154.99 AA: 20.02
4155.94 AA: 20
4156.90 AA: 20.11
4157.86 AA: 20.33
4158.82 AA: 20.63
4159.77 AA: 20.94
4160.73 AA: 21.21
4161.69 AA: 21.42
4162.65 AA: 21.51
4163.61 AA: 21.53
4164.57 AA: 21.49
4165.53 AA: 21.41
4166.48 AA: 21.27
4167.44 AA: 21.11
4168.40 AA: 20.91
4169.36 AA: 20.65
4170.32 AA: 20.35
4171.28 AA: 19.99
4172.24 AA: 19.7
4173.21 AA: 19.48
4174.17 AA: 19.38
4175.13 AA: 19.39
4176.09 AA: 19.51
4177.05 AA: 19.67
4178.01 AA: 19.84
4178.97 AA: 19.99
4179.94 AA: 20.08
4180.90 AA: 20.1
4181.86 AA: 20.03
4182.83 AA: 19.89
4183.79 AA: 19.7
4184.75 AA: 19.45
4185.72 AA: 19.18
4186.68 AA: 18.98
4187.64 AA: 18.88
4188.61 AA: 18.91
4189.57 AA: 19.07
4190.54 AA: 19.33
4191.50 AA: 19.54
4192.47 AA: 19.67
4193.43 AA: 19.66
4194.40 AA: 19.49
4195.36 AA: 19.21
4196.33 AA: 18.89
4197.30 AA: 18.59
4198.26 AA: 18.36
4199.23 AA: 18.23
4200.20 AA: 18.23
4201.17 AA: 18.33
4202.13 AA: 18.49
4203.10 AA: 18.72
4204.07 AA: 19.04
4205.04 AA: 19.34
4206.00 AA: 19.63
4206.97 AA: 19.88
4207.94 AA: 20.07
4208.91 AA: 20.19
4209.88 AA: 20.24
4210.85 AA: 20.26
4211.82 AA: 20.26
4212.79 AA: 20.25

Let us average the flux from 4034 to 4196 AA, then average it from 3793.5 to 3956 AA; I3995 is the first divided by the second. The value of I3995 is 1.7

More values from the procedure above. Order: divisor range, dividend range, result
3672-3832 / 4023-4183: 1.54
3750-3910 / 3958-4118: 1.42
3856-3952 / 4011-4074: 1.63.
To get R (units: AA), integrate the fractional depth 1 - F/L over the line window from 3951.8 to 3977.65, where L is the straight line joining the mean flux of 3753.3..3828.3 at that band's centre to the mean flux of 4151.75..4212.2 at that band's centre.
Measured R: 8.5 AA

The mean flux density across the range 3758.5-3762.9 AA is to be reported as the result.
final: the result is 12.6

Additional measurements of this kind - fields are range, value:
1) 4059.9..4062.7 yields 18.1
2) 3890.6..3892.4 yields 12.9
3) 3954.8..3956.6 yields 15.8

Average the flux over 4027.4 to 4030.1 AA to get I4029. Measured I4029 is 19.3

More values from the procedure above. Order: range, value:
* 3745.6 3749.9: 9.29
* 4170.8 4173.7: 19.7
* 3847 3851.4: 13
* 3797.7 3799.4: 11.9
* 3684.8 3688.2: 11.9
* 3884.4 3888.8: 11.4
